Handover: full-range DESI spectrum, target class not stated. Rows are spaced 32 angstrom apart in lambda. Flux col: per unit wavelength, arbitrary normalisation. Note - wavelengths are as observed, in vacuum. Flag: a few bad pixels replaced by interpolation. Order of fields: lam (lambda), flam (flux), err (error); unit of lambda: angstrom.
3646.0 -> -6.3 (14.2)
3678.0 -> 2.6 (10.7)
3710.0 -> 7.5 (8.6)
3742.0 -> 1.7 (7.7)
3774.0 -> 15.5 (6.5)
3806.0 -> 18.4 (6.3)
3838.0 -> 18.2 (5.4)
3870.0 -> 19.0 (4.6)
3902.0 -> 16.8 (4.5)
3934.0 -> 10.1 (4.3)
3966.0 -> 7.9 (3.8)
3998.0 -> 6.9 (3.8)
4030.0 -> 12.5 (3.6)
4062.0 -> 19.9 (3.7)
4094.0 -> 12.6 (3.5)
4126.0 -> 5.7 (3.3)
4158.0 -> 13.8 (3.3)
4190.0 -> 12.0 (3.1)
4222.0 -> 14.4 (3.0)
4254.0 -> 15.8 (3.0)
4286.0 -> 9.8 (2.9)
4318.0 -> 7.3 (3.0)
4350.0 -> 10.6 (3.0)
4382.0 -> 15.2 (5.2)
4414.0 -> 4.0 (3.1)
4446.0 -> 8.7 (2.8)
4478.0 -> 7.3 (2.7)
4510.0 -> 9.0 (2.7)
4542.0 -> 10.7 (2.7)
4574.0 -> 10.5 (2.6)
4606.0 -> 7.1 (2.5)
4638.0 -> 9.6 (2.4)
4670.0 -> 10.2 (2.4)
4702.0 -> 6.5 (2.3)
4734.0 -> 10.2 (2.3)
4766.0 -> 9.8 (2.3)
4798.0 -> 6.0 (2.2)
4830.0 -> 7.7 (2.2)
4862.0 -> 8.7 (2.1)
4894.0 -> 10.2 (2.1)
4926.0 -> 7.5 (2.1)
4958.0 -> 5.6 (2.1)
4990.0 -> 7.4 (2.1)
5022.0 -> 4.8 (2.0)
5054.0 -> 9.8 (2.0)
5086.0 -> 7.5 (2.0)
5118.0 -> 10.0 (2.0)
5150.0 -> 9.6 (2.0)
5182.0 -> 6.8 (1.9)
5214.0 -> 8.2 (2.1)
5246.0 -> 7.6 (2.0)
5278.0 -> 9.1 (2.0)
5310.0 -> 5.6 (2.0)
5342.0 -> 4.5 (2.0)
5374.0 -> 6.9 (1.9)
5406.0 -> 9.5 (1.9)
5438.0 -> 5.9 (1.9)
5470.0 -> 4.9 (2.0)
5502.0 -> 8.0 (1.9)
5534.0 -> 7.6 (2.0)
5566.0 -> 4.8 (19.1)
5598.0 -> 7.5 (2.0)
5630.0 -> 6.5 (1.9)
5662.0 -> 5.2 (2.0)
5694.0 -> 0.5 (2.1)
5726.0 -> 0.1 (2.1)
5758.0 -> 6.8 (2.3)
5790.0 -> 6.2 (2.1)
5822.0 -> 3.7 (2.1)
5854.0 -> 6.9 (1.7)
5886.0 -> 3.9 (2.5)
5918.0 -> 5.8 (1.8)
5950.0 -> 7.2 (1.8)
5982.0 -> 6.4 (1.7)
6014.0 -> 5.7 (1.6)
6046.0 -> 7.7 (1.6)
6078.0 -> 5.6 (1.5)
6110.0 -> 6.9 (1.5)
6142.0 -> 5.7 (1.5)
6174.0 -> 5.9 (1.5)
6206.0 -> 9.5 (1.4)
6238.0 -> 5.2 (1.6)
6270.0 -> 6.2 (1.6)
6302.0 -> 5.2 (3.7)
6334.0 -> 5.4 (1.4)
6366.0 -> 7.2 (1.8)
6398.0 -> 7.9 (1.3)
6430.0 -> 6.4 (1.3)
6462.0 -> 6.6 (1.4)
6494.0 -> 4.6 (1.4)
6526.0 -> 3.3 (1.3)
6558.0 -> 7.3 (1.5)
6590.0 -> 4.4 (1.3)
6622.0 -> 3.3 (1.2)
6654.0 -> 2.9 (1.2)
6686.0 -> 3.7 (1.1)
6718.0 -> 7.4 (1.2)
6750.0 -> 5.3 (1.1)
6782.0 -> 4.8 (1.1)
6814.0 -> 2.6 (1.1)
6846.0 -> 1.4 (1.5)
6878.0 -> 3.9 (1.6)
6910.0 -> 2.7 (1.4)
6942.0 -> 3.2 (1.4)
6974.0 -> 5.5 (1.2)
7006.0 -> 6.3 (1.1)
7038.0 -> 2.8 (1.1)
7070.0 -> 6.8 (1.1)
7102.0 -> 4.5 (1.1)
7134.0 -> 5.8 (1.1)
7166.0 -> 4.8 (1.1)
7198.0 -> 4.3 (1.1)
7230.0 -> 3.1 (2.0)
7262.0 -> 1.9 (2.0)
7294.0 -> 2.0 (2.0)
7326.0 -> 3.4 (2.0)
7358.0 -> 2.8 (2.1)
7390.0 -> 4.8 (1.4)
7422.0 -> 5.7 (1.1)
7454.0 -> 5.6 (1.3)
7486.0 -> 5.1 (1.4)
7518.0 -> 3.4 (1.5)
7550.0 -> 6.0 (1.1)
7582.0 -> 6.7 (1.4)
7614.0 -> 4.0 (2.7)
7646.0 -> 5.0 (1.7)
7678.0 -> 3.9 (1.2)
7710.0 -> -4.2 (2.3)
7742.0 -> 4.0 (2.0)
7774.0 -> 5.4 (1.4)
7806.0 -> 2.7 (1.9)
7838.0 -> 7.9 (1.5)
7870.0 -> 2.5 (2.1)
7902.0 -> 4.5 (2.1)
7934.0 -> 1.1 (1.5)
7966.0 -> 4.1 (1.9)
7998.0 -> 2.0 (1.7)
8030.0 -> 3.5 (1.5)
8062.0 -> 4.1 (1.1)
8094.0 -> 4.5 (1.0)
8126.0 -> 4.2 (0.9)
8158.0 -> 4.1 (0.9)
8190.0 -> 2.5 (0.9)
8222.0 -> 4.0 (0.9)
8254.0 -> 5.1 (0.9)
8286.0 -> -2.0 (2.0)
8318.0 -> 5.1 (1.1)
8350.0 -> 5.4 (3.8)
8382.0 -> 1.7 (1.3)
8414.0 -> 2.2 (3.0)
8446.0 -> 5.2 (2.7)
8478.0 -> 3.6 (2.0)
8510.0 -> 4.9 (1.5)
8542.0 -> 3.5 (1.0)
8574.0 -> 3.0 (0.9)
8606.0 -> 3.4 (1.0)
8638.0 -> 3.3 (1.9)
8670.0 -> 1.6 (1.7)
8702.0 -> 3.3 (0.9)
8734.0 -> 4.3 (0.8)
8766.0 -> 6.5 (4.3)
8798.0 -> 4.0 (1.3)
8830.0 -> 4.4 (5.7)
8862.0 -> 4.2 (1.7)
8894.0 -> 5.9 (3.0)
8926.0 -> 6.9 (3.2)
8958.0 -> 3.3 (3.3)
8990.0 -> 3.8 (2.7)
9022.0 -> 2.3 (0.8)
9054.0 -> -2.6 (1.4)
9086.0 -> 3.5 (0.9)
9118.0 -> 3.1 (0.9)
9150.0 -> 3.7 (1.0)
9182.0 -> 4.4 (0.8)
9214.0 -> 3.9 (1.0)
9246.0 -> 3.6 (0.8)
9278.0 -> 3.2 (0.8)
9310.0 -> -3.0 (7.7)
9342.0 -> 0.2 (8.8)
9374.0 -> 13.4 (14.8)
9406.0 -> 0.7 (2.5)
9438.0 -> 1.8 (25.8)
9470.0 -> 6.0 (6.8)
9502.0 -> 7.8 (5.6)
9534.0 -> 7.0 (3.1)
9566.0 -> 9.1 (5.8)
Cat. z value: 1.576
